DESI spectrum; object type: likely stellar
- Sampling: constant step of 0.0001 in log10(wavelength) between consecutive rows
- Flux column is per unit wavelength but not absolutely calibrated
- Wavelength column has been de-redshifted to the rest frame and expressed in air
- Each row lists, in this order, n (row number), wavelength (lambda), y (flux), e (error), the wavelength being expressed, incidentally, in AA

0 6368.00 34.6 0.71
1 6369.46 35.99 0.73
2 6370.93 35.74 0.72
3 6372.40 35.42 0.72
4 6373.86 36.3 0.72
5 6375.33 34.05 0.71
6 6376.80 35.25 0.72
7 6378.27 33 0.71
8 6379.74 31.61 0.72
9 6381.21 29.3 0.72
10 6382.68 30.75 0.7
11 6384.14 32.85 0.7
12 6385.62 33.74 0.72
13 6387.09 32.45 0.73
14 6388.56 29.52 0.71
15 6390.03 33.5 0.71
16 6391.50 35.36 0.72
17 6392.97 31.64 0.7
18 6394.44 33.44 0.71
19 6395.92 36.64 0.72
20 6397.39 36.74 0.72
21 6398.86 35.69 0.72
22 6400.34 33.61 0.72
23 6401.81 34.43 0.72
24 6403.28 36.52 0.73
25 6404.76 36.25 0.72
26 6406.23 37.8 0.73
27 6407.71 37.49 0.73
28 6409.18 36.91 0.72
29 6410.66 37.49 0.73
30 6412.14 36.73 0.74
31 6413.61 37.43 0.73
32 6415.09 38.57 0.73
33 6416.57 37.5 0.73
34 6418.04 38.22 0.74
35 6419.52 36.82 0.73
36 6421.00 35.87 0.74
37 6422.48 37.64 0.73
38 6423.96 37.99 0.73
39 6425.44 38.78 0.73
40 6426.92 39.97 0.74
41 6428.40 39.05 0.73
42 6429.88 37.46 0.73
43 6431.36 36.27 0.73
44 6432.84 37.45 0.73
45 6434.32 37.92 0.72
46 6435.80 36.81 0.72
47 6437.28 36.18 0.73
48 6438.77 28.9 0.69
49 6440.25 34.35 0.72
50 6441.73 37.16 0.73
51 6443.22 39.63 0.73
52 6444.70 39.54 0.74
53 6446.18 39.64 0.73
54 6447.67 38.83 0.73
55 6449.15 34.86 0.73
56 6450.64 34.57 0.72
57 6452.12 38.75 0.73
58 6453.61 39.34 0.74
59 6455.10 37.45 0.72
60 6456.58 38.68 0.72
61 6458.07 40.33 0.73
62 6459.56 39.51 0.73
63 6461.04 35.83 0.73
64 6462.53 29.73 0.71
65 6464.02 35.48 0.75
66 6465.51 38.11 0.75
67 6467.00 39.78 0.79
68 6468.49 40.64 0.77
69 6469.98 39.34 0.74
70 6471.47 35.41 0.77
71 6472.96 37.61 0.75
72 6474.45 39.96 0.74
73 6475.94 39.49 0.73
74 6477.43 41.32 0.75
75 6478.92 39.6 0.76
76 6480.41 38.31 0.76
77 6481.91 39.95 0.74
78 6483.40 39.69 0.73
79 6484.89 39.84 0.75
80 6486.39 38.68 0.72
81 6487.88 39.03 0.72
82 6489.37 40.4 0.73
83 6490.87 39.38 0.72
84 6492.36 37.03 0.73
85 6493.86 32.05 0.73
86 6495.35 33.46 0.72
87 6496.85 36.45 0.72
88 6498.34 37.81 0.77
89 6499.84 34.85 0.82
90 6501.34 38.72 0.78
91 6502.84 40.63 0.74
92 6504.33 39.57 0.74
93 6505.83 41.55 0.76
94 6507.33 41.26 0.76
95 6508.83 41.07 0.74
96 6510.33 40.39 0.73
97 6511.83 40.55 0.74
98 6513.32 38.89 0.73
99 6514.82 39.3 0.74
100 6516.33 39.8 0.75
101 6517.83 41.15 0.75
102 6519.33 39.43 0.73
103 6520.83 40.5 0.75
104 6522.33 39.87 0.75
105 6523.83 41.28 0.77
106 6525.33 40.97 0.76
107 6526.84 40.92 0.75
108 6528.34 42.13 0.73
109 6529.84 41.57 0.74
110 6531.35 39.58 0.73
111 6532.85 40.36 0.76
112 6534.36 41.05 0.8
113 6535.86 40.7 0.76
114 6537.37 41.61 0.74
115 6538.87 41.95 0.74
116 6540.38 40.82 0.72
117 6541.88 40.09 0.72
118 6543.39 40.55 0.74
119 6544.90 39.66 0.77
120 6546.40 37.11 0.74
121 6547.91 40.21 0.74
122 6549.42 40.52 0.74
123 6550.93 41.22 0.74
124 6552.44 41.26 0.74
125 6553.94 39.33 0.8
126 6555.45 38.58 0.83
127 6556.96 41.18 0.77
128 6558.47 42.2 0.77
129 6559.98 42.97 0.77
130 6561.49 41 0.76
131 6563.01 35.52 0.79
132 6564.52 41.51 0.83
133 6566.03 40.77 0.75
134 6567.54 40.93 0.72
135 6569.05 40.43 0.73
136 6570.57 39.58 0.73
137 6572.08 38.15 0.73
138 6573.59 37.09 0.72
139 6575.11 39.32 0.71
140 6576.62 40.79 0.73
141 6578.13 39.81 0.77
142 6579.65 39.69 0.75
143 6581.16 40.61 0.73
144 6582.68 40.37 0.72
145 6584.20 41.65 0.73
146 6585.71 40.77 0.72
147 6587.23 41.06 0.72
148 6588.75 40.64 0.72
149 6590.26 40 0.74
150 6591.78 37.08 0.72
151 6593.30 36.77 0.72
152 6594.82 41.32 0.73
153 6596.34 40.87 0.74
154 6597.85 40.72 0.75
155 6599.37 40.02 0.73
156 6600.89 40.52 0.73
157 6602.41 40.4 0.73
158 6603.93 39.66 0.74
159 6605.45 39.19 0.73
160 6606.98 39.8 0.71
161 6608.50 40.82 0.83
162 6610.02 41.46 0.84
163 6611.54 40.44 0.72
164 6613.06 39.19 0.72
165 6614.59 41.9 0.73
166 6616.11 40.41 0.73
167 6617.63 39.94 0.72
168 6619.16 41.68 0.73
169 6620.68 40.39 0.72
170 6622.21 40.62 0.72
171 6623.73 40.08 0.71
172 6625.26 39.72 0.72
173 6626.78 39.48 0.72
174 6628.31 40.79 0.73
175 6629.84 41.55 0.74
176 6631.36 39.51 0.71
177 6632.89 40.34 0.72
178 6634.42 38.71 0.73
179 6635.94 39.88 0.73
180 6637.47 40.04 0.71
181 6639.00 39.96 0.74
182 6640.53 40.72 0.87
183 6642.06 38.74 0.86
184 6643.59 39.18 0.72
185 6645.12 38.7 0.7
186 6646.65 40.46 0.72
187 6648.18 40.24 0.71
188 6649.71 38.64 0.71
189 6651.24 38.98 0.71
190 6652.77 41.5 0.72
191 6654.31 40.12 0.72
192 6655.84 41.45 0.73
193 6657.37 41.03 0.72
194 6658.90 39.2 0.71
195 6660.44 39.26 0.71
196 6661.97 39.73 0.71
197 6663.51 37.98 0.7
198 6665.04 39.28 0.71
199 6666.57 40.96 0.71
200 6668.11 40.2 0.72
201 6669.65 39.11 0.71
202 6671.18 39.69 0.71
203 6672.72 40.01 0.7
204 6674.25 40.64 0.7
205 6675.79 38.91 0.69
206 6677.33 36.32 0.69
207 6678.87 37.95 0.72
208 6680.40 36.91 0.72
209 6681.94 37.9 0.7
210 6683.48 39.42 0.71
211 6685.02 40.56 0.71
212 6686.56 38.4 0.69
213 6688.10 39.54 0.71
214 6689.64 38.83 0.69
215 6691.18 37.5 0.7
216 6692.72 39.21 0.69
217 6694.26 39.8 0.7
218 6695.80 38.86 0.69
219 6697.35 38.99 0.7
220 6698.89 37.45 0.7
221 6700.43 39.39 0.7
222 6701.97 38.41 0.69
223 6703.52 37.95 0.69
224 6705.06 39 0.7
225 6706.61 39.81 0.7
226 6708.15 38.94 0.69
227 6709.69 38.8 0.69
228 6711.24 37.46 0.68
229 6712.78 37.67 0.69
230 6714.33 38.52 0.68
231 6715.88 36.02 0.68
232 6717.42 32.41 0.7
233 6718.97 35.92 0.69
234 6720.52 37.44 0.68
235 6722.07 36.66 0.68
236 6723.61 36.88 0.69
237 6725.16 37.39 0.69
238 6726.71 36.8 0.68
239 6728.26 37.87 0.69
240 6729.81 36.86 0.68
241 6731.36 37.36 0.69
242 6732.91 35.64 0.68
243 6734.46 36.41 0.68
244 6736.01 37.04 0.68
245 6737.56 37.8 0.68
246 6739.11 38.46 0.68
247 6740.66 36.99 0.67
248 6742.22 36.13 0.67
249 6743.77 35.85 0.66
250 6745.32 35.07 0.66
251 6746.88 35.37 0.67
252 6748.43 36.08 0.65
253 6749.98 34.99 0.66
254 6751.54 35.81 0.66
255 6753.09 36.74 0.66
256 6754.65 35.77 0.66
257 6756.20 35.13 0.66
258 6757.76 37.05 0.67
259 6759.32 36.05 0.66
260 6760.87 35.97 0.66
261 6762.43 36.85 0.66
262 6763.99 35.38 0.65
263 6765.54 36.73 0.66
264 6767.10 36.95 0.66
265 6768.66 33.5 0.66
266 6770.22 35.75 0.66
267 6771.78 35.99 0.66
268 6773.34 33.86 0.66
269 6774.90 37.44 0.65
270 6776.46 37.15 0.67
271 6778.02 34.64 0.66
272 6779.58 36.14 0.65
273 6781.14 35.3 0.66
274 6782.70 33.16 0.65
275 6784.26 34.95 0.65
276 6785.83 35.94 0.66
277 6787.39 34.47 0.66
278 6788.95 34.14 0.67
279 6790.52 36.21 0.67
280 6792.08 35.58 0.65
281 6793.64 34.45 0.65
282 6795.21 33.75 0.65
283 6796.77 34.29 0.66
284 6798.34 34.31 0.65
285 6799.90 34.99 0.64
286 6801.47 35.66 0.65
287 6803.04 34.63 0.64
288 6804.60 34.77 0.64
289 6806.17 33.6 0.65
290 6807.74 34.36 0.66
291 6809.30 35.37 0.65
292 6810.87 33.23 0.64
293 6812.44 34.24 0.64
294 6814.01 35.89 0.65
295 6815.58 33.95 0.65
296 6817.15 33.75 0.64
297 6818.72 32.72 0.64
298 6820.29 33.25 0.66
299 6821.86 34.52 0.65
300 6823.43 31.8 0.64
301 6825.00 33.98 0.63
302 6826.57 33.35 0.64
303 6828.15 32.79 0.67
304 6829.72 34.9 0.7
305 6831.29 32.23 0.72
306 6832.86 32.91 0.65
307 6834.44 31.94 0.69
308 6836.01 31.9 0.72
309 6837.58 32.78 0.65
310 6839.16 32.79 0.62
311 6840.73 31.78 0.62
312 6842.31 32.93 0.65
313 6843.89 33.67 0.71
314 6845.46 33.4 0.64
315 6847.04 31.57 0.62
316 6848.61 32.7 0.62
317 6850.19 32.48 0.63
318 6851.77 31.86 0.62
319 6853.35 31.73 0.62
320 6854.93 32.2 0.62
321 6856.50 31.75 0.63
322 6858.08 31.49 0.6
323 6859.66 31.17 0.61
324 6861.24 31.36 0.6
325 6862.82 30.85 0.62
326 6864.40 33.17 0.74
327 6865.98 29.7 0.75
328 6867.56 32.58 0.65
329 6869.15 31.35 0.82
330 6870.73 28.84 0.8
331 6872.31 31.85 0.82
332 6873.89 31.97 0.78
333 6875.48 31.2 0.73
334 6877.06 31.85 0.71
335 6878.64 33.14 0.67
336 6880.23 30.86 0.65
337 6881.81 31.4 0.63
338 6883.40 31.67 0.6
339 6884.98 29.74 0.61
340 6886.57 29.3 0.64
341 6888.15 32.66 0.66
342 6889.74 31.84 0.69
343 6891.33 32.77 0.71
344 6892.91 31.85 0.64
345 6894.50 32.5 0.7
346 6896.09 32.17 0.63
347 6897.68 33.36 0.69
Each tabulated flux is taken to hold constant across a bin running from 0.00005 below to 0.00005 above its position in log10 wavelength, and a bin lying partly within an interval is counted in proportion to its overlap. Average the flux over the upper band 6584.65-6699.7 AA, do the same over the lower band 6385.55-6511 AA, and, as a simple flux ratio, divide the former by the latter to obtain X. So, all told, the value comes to 1.06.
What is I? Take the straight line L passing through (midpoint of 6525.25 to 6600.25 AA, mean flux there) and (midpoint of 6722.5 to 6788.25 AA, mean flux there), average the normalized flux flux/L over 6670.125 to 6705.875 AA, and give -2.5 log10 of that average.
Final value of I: -0.035 mag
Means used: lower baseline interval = 40.3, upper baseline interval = 36.1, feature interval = 38.8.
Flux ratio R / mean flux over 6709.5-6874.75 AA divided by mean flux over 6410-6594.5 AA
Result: 0.89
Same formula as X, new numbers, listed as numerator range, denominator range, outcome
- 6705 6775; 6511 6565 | 0.90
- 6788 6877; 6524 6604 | 0.82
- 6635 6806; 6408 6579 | 0.96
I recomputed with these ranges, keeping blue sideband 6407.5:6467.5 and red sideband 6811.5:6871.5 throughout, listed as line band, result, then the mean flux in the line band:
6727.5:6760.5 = -0.08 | 36.4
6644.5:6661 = -0.15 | 40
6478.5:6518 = -0.07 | 38.8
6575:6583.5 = -0.13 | 40.2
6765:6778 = -0.08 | 35.8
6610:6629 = -0.15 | 40.4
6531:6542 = -0.13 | 40.9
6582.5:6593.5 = -0.13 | 39.9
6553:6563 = -0.13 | 40.5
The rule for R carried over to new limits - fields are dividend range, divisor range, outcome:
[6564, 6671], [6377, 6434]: 1.12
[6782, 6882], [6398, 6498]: 0.88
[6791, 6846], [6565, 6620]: 0.84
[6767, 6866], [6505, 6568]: 0.83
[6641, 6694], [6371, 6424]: 1.12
